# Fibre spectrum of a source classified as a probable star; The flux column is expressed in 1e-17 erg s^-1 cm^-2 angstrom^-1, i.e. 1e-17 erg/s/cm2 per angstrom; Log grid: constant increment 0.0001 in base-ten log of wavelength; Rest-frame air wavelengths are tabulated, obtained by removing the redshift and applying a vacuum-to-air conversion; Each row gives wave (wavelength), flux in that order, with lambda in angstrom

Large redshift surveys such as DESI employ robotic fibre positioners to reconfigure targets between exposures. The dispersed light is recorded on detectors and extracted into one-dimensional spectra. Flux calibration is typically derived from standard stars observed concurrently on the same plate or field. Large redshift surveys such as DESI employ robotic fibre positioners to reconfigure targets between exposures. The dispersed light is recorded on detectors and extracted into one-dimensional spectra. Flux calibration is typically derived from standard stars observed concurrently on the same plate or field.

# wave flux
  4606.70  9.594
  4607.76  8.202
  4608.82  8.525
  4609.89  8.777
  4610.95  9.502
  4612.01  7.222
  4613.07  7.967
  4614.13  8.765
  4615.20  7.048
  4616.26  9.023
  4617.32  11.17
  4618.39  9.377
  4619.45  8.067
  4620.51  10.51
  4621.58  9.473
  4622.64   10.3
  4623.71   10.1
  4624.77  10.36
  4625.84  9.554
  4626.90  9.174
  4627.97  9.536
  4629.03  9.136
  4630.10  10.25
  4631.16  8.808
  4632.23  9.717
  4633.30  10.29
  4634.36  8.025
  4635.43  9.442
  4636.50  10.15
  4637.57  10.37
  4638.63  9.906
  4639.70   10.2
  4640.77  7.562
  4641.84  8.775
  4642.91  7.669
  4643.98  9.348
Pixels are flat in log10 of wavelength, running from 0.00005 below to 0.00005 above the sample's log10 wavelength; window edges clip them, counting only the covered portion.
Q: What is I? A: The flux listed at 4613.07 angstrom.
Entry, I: 7.967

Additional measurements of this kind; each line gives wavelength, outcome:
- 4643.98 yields 9.348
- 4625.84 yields 9.554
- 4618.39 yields 9.377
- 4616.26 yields 9.023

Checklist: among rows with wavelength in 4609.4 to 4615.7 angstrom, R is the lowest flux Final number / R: 7.048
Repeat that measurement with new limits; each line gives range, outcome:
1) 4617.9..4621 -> 8.067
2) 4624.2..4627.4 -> 9.174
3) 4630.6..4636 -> 8.025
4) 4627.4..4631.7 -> 8.808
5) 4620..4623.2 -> 9.473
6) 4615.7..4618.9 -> 9.023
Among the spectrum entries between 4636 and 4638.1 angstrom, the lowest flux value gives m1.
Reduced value 10.15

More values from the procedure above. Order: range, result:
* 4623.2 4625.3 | 10.1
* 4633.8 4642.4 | 7.562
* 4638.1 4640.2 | 9.906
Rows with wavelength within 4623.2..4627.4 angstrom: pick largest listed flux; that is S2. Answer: 10.36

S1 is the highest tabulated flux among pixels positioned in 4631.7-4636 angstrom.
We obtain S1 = 10.29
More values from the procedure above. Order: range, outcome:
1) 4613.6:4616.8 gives 9.023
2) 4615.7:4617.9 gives 11.17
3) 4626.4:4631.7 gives 10.25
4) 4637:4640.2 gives 10.37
